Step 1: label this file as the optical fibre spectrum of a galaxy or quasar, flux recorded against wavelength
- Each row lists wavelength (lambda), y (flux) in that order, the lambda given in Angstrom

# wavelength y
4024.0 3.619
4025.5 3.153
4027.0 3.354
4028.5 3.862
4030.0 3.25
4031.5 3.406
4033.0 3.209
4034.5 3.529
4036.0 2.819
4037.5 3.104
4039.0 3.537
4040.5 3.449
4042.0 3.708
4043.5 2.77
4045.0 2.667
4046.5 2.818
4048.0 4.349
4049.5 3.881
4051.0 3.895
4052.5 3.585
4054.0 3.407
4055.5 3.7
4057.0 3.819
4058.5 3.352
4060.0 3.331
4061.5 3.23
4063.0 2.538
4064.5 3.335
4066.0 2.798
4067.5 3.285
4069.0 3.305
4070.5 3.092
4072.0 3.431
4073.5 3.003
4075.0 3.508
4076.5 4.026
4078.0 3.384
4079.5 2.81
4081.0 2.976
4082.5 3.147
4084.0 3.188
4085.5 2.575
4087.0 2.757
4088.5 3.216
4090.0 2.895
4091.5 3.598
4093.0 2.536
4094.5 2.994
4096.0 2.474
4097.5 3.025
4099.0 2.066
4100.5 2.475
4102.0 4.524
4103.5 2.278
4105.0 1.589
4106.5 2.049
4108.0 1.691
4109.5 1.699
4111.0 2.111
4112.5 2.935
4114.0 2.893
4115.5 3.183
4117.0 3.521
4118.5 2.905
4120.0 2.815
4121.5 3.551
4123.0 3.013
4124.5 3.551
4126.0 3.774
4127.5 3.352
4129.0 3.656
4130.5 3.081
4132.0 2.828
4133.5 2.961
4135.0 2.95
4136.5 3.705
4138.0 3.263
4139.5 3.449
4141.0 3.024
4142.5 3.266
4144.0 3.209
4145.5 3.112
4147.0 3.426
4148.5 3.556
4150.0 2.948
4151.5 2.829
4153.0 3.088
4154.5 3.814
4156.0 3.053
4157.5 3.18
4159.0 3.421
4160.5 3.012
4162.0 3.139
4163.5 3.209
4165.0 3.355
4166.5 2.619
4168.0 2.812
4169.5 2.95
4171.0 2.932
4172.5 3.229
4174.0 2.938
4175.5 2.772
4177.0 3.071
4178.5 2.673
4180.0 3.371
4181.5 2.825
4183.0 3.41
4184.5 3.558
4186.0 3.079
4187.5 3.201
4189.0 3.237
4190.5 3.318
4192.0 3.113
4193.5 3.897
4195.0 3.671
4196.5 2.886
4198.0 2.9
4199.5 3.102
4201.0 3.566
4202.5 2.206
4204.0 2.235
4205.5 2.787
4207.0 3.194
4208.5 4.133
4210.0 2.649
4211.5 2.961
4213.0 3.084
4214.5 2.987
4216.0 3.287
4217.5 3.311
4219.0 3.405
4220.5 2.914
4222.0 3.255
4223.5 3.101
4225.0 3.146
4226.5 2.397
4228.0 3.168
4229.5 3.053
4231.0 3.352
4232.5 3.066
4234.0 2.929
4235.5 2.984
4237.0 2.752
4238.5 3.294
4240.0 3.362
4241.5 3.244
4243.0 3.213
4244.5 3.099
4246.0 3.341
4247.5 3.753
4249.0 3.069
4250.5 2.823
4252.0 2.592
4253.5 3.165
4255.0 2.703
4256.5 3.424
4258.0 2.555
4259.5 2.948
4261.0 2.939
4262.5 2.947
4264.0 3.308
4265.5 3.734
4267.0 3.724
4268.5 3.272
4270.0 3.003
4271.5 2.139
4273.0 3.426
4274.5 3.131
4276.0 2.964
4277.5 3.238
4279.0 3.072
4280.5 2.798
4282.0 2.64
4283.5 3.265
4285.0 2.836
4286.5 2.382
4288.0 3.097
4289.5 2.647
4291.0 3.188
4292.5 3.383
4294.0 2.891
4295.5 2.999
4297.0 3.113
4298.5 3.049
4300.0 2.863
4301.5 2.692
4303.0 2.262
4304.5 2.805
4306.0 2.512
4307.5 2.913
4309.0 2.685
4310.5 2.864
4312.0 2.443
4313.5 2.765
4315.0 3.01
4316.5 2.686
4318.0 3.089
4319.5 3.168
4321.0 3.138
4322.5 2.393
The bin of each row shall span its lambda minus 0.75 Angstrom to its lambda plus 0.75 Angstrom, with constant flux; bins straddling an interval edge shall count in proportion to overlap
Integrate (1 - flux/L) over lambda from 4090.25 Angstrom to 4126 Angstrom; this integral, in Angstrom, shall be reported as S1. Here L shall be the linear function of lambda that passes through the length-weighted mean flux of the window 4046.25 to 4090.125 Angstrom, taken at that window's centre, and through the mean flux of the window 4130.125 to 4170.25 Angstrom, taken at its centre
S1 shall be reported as 4.9 Angstrom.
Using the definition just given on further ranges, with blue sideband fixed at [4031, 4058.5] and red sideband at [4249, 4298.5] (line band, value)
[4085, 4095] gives 1.2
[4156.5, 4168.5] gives 0.4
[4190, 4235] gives 0.3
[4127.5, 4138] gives 0.2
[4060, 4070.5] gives 0.9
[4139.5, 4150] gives 0.0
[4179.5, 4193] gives -0.3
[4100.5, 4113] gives 3.6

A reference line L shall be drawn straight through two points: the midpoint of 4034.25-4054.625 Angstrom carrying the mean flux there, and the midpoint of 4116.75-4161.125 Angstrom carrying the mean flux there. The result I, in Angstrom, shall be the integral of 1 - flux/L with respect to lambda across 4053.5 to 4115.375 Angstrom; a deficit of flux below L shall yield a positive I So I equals 7.0 Angstrom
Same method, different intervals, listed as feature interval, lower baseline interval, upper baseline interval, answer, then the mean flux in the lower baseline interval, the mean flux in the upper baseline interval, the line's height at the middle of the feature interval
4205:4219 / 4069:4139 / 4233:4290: -0.7 Angstrom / 2.98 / 3.05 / 3.03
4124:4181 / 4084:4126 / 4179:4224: -3.8 Angstrom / 2.8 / 3.15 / 2.97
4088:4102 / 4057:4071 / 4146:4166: 1.3 Angstrom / 3.18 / 3.22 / 3.19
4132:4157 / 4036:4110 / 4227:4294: -1.1 Angstrom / 3.08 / 3.06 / 3.07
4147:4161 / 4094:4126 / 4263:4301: -2.0 Angstrom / 2.75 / 3.04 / 2.83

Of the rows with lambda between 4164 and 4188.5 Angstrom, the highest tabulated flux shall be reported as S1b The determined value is 3.558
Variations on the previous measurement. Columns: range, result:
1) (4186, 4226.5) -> 4.133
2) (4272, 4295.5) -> 3.426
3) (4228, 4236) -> 3.352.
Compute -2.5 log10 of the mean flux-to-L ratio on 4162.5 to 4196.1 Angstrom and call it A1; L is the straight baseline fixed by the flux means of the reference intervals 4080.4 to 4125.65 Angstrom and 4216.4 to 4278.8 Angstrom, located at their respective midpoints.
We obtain -0.06 mag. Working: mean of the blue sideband 2.82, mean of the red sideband 3.1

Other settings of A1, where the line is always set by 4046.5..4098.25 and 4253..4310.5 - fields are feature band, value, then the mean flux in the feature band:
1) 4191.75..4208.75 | -0.014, 3.11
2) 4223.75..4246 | -0.021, 3.09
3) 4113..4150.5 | -0.026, 3.24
